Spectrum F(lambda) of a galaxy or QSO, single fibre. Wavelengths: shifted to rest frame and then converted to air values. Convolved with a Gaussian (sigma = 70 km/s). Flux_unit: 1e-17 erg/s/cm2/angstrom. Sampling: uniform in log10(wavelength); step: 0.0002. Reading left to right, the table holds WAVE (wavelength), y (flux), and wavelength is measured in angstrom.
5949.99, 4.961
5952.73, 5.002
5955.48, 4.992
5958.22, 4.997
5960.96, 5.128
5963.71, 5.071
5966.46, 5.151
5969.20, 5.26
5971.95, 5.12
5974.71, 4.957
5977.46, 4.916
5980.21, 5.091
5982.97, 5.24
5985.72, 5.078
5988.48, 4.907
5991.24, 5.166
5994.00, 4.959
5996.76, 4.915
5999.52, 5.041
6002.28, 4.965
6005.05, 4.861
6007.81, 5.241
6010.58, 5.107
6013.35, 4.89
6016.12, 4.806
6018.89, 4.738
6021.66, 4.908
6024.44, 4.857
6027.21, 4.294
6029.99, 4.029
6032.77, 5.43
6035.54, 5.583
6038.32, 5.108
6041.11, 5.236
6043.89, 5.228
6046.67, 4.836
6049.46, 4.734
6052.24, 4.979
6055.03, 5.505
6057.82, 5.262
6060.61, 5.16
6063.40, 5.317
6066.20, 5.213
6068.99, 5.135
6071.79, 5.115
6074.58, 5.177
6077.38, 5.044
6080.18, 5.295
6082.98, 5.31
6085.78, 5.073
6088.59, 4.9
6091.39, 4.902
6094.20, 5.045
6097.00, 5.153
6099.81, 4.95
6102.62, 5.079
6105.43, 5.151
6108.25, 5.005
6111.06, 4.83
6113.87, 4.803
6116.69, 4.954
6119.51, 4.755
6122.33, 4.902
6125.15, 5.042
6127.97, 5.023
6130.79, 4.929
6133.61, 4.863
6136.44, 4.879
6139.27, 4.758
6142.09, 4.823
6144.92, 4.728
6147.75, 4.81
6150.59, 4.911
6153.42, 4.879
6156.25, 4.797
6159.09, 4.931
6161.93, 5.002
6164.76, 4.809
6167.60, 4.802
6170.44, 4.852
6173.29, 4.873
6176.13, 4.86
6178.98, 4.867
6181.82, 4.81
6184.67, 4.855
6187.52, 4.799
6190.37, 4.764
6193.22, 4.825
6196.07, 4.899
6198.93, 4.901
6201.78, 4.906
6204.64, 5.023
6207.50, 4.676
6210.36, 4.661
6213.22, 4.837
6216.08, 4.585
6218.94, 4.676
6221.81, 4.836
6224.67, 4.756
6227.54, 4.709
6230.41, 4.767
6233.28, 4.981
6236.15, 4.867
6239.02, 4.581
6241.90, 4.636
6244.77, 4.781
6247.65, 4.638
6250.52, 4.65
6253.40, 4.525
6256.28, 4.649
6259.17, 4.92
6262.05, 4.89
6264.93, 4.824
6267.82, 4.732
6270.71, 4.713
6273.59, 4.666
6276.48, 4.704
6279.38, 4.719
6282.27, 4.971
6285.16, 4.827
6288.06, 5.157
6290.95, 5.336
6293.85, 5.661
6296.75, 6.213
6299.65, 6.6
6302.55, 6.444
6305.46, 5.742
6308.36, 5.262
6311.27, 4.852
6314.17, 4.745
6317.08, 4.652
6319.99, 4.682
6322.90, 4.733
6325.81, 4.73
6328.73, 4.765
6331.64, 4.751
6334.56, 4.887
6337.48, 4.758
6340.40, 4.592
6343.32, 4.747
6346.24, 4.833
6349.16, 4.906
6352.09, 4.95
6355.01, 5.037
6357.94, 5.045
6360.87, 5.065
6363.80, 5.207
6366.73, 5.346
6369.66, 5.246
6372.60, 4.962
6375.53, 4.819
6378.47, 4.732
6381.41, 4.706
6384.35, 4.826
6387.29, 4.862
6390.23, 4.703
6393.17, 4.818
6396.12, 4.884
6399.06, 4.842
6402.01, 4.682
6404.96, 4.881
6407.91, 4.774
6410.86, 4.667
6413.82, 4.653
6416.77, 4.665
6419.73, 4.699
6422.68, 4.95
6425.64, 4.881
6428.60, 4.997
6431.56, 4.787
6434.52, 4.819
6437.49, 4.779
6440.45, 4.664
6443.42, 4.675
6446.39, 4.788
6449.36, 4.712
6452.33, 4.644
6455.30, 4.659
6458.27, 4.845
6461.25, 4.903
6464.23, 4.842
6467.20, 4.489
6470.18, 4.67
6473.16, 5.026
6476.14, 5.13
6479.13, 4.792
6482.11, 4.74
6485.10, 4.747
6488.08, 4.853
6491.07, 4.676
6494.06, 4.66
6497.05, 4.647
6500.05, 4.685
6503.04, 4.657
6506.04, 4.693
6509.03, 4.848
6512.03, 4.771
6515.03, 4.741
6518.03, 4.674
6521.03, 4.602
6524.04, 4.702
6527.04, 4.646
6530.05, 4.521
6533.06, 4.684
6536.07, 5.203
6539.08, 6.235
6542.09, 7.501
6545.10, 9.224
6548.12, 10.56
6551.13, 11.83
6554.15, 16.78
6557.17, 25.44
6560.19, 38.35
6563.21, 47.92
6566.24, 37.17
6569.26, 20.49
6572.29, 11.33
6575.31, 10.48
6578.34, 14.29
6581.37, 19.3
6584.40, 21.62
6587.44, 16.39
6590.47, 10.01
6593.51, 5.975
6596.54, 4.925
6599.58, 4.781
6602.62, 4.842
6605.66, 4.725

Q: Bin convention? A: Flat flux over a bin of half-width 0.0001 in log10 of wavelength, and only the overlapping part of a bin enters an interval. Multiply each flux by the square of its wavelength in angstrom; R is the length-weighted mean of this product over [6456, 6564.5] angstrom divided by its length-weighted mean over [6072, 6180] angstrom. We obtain 1.9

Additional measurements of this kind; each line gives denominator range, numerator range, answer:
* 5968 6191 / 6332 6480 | 1.08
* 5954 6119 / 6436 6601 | 2.18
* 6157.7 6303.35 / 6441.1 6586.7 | 2.16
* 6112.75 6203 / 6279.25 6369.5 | 1.11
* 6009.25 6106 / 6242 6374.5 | 1.07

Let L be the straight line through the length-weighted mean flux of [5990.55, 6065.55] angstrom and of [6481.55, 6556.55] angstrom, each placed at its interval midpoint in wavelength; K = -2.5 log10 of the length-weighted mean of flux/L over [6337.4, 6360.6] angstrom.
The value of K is 0.202 mag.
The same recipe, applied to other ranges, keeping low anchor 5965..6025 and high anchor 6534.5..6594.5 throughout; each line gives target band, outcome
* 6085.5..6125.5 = 0.43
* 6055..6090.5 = 0.28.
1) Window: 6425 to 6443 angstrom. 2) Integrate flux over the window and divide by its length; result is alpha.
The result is 4.81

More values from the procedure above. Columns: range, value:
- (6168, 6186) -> 4.85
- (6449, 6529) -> 4.74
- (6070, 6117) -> 5.05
